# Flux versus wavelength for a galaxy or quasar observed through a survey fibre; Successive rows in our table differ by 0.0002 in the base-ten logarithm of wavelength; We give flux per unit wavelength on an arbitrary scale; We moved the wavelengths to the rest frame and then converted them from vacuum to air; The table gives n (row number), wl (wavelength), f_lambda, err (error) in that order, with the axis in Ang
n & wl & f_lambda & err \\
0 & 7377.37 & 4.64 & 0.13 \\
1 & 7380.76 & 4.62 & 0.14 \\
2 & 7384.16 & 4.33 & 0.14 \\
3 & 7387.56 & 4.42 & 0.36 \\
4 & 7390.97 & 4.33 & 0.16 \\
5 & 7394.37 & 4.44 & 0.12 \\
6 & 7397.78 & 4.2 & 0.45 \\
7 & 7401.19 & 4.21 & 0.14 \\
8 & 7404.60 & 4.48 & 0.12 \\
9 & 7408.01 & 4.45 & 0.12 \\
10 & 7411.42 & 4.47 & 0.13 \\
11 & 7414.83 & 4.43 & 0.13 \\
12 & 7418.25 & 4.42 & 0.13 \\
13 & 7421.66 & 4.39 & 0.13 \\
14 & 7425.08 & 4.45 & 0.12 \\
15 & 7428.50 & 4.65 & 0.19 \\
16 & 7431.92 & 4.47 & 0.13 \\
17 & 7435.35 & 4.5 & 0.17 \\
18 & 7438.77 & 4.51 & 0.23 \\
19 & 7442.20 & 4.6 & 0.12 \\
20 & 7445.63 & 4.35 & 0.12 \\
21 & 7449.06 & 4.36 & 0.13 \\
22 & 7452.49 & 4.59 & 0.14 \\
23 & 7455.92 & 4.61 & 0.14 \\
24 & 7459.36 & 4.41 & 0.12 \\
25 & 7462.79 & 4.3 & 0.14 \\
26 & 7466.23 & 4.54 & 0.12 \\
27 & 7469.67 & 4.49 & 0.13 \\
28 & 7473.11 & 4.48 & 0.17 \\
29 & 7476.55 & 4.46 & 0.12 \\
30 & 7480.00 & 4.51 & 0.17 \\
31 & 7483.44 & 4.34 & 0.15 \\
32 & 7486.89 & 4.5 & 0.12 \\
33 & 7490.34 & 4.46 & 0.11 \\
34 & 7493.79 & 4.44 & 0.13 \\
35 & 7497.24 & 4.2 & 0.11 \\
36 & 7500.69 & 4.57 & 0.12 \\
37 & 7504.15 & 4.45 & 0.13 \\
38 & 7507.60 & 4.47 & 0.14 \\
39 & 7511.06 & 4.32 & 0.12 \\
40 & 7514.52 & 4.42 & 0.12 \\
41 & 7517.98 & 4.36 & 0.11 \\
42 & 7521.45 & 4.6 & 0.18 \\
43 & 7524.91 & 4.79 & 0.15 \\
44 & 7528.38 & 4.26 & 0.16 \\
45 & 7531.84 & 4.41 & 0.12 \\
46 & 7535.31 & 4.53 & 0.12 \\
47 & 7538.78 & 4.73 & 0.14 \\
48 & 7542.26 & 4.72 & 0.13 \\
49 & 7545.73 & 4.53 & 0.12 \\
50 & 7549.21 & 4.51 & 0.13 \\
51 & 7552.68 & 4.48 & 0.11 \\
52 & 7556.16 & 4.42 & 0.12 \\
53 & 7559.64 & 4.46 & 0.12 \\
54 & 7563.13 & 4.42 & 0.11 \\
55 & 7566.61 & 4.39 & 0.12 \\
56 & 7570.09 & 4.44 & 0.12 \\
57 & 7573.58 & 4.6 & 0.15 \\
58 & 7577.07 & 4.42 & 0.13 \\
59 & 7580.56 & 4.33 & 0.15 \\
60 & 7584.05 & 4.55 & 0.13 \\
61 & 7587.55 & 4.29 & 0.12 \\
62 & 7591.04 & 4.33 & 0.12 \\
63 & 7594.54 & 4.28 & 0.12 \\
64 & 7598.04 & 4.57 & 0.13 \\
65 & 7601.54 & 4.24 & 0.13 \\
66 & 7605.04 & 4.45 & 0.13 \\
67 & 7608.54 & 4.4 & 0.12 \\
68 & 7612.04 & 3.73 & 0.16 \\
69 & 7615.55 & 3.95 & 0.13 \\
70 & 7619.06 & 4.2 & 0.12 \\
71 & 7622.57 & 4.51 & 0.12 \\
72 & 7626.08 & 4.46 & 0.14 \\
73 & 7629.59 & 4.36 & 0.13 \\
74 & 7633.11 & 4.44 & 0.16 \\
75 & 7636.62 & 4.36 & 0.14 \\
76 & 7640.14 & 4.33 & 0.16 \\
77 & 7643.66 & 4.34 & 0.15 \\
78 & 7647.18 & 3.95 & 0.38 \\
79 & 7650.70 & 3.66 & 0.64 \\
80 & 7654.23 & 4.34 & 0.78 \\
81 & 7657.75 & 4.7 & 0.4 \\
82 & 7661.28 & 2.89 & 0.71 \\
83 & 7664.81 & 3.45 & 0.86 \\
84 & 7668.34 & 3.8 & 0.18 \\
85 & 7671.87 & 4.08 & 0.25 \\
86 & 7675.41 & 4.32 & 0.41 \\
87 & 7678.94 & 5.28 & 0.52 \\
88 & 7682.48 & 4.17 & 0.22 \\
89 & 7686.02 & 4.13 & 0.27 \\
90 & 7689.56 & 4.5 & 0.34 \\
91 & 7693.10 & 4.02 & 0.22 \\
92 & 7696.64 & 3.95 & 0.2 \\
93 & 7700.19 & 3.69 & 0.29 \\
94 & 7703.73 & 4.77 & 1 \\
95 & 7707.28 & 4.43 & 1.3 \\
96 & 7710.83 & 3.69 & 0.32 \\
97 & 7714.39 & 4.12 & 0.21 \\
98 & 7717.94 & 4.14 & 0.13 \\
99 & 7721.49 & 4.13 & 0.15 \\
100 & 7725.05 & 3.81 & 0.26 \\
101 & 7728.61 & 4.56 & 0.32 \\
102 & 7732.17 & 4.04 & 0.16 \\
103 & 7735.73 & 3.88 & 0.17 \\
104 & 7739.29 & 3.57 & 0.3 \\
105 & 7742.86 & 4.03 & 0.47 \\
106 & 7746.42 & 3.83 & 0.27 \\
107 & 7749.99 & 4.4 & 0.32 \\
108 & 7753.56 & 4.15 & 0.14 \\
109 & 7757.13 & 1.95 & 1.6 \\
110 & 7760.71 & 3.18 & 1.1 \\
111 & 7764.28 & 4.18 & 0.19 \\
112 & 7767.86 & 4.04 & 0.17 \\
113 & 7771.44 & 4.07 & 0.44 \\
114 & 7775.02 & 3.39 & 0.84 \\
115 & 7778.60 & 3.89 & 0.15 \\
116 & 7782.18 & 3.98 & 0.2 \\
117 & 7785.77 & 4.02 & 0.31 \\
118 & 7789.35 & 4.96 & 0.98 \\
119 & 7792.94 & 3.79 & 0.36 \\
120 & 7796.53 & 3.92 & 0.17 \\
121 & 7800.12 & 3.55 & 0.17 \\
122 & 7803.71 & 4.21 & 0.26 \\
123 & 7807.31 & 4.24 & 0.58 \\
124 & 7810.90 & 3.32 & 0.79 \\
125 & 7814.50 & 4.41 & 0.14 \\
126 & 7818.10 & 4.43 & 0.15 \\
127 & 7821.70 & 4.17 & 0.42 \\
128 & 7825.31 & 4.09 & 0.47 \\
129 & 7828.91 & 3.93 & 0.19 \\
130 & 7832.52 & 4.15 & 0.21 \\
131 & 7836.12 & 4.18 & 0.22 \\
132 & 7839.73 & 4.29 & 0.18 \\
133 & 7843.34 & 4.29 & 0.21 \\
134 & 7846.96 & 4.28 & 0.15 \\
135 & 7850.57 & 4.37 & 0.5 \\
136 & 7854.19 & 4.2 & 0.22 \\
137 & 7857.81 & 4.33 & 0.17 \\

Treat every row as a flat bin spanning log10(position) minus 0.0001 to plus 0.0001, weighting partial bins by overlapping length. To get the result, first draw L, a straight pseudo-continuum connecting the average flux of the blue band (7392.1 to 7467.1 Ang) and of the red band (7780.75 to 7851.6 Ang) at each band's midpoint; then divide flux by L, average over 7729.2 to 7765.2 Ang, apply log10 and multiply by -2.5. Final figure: 0.12 mag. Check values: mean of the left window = 4.45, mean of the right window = 4.13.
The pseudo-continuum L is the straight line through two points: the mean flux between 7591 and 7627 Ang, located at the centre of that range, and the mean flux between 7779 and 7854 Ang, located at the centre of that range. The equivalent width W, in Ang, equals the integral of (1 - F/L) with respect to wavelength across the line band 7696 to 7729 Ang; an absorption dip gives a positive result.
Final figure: 0.7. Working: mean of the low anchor 4.28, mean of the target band 4.12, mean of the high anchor 4.13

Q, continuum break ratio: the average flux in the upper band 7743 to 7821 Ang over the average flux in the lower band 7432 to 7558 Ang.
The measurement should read 0.87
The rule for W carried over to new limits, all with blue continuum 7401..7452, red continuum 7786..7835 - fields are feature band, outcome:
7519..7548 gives -1.4 Ang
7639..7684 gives 1.4 Ang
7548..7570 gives -0.6 Ang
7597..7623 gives 0.3 Ang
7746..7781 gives 3.6 Ang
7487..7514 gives -0.2 Ang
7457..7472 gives -0.1 Ang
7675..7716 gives -0.5 Ang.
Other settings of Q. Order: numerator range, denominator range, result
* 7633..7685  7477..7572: 0.92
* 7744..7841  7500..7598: 0.88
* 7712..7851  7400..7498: 0.90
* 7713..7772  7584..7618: 0.91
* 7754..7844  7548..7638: 0.90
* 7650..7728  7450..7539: 0.92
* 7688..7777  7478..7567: 0.88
